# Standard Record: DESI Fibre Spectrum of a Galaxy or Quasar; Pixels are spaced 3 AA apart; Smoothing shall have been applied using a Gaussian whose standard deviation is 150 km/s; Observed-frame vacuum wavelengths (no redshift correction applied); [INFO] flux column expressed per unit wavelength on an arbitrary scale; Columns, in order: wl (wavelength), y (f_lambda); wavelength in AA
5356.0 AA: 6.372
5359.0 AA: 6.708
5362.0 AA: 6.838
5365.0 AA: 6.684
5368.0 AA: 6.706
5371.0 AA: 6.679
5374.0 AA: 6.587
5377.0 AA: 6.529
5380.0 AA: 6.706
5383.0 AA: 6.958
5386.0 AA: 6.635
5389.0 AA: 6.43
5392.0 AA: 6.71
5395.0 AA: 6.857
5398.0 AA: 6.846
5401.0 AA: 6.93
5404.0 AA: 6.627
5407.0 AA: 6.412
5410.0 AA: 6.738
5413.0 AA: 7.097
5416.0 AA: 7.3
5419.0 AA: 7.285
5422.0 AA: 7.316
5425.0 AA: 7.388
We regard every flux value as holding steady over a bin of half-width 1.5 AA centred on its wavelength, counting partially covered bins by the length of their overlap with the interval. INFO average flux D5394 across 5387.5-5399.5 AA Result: 6.71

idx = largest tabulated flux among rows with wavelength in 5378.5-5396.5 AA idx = 6.958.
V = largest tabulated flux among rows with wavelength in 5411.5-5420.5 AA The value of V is 7.3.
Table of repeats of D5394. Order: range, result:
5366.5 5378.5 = 6.63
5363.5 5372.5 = 6.69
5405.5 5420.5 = 6.97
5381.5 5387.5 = 6.8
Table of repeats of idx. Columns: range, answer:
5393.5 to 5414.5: 7.097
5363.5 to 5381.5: 6.706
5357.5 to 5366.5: 6.838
